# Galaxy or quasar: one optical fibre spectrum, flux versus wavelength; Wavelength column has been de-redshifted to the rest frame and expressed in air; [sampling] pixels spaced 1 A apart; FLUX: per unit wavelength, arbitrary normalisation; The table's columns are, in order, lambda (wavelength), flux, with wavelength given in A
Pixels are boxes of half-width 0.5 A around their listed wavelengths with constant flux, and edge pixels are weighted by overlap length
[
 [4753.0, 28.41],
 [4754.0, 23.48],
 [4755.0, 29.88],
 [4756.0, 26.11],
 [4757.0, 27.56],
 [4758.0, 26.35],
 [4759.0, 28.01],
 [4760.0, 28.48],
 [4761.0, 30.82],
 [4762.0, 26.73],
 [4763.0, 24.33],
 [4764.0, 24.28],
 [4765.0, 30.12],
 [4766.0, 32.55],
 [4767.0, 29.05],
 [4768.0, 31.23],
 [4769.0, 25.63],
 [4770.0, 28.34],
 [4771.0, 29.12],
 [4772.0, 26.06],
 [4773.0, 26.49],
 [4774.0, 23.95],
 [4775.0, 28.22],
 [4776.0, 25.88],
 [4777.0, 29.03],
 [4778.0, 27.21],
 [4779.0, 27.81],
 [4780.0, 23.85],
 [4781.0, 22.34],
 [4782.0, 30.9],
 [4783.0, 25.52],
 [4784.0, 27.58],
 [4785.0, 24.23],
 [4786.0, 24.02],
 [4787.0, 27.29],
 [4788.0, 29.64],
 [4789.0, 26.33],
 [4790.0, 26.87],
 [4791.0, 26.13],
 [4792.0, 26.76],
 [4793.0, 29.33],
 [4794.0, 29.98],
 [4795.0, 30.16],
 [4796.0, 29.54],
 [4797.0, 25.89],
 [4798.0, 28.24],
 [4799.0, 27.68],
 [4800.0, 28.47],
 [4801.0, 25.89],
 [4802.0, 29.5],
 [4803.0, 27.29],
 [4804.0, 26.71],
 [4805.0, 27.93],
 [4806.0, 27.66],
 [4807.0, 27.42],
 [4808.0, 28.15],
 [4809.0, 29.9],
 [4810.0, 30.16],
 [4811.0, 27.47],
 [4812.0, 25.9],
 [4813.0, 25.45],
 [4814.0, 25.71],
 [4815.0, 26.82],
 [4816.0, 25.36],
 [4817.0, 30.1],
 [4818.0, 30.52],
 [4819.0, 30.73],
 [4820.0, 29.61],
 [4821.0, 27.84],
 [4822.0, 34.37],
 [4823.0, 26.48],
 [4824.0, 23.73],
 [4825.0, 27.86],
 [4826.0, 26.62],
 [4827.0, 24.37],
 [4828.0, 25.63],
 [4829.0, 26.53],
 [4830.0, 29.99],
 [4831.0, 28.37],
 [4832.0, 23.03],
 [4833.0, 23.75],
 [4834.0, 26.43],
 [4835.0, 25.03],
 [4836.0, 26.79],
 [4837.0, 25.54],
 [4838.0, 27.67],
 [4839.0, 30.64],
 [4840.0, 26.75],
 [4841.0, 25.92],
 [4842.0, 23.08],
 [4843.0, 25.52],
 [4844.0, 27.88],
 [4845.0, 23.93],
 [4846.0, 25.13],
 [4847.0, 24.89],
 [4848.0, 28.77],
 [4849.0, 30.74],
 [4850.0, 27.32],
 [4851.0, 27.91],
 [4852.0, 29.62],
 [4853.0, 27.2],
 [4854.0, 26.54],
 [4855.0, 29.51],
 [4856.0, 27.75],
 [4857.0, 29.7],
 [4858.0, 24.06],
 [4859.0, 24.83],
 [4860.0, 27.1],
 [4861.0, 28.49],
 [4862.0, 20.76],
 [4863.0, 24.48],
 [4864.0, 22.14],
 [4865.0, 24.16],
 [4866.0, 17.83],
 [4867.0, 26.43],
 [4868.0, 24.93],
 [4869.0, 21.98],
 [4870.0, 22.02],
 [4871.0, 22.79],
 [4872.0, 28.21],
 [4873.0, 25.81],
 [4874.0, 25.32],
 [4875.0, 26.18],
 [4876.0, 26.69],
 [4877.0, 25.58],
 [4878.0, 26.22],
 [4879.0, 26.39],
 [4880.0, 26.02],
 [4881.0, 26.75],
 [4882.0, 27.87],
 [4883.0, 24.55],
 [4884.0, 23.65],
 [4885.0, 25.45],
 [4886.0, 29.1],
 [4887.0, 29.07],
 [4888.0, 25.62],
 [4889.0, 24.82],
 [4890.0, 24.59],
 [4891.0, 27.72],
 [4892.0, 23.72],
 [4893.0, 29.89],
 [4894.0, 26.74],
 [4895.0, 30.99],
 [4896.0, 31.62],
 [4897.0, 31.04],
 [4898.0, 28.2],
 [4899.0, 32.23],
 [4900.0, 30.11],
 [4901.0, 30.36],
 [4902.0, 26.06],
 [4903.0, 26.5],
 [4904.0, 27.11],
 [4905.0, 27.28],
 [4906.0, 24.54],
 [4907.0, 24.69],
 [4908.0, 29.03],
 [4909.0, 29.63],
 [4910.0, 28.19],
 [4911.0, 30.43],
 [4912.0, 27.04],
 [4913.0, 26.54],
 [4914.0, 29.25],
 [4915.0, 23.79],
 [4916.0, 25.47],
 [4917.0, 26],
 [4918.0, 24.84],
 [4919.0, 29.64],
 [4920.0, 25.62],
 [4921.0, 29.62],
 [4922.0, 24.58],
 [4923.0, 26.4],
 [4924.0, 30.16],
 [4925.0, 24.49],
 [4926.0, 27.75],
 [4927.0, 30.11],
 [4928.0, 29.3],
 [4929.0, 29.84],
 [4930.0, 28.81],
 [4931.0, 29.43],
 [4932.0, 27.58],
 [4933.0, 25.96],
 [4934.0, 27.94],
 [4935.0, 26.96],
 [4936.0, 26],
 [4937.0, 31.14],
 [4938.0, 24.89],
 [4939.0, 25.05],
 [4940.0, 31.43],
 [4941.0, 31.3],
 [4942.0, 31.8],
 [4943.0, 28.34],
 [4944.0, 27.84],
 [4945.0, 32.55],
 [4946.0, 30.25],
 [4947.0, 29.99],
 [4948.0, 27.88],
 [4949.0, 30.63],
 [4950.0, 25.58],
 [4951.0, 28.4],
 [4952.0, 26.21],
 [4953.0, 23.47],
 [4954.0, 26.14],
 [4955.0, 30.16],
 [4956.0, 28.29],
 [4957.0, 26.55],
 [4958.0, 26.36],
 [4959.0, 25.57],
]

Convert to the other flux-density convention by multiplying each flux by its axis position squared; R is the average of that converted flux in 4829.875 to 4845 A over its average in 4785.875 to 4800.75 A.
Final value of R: 0.96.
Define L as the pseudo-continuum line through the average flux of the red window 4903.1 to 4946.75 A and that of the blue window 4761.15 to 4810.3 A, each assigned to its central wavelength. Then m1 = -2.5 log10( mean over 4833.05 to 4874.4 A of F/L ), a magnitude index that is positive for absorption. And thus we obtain 0.07 mag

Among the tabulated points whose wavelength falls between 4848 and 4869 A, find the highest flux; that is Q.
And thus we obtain 30.74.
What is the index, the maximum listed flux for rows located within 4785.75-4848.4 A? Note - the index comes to 34.37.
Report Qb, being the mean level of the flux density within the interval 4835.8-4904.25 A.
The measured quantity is 26.5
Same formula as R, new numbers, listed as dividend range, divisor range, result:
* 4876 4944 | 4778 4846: 1.06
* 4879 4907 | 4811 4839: 1.04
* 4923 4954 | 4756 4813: 1.10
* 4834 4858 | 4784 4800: 1.01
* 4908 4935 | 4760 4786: 1.08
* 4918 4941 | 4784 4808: 1.07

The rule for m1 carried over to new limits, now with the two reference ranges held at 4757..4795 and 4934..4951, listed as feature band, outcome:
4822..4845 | 0.059 mag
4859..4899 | 0.091 mag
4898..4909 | 0.022 mag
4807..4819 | -0.008 mag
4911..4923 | 0.073 mag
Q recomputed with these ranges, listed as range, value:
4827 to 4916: 32.23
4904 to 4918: 30.43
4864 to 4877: 28.21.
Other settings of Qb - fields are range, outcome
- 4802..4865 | 27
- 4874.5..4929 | 27.3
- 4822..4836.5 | 26.3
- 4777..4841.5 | 27.3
